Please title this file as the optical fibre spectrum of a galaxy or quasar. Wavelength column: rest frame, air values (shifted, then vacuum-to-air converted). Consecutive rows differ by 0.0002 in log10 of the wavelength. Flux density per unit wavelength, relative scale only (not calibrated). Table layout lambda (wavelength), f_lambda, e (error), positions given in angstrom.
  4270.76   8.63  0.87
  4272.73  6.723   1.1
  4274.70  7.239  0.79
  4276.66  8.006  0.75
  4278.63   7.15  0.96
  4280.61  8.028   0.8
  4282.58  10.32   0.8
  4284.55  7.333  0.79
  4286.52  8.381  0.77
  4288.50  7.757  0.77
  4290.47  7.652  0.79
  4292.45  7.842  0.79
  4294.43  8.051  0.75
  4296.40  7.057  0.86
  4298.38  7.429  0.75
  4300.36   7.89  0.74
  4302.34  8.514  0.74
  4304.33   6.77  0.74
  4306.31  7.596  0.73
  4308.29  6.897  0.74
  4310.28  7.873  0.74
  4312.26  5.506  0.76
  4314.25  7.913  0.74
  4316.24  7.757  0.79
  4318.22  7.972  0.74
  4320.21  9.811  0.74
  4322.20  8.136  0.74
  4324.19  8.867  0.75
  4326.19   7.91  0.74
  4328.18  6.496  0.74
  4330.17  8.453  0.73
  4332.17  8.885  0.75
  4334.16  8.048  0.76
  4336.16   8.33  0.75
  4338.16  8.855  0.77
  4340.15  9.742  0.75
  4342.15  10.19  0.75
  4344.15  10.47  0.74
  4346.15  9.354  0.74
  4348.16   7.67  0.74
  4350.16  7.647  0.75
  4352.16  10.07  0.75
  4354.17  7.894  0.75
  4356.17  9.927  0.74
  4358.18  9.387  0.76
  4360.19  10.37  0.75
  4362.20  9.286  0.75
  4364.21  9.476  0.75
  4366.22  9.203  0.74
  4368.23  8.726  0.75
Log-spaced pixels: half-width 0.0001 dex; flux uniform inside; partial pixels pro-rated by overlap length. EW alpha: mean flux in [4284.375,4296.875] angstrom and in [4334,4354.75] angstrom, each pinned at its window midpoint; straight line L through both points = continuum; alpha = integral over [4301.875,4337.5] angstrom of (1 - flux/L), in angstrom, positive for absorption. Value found 2.4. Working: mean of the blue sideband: 7.78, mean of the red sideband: 8.99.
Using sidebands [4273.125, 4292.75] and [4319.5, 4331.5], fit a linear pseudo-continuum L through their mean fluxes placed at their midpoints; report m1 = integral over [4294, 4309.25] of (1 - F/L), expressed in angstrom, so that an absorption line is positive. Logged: 1.1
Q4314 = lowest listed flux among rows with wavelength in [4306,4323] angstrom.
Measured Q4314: 5.506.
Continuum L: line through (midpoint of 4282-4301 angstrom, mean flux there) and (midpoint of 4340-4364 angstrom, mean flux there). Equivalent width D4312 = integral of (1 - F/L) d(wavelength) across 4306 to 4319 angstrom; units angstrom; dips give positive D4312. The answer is 1.7 angstrom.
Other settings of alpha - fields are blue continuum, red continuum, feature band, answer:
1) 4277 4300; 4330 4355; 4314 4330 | 0.7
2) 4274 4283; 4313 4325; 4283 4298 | 0.6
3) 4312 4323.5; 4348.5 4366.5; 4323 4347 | -0.7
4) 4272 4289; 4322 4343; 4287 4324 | 2.2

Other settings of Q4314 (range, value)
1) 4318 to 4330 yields 6.496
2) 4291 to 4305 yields 6.77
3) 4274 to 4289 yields 7.15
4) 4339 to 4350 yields 7.67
